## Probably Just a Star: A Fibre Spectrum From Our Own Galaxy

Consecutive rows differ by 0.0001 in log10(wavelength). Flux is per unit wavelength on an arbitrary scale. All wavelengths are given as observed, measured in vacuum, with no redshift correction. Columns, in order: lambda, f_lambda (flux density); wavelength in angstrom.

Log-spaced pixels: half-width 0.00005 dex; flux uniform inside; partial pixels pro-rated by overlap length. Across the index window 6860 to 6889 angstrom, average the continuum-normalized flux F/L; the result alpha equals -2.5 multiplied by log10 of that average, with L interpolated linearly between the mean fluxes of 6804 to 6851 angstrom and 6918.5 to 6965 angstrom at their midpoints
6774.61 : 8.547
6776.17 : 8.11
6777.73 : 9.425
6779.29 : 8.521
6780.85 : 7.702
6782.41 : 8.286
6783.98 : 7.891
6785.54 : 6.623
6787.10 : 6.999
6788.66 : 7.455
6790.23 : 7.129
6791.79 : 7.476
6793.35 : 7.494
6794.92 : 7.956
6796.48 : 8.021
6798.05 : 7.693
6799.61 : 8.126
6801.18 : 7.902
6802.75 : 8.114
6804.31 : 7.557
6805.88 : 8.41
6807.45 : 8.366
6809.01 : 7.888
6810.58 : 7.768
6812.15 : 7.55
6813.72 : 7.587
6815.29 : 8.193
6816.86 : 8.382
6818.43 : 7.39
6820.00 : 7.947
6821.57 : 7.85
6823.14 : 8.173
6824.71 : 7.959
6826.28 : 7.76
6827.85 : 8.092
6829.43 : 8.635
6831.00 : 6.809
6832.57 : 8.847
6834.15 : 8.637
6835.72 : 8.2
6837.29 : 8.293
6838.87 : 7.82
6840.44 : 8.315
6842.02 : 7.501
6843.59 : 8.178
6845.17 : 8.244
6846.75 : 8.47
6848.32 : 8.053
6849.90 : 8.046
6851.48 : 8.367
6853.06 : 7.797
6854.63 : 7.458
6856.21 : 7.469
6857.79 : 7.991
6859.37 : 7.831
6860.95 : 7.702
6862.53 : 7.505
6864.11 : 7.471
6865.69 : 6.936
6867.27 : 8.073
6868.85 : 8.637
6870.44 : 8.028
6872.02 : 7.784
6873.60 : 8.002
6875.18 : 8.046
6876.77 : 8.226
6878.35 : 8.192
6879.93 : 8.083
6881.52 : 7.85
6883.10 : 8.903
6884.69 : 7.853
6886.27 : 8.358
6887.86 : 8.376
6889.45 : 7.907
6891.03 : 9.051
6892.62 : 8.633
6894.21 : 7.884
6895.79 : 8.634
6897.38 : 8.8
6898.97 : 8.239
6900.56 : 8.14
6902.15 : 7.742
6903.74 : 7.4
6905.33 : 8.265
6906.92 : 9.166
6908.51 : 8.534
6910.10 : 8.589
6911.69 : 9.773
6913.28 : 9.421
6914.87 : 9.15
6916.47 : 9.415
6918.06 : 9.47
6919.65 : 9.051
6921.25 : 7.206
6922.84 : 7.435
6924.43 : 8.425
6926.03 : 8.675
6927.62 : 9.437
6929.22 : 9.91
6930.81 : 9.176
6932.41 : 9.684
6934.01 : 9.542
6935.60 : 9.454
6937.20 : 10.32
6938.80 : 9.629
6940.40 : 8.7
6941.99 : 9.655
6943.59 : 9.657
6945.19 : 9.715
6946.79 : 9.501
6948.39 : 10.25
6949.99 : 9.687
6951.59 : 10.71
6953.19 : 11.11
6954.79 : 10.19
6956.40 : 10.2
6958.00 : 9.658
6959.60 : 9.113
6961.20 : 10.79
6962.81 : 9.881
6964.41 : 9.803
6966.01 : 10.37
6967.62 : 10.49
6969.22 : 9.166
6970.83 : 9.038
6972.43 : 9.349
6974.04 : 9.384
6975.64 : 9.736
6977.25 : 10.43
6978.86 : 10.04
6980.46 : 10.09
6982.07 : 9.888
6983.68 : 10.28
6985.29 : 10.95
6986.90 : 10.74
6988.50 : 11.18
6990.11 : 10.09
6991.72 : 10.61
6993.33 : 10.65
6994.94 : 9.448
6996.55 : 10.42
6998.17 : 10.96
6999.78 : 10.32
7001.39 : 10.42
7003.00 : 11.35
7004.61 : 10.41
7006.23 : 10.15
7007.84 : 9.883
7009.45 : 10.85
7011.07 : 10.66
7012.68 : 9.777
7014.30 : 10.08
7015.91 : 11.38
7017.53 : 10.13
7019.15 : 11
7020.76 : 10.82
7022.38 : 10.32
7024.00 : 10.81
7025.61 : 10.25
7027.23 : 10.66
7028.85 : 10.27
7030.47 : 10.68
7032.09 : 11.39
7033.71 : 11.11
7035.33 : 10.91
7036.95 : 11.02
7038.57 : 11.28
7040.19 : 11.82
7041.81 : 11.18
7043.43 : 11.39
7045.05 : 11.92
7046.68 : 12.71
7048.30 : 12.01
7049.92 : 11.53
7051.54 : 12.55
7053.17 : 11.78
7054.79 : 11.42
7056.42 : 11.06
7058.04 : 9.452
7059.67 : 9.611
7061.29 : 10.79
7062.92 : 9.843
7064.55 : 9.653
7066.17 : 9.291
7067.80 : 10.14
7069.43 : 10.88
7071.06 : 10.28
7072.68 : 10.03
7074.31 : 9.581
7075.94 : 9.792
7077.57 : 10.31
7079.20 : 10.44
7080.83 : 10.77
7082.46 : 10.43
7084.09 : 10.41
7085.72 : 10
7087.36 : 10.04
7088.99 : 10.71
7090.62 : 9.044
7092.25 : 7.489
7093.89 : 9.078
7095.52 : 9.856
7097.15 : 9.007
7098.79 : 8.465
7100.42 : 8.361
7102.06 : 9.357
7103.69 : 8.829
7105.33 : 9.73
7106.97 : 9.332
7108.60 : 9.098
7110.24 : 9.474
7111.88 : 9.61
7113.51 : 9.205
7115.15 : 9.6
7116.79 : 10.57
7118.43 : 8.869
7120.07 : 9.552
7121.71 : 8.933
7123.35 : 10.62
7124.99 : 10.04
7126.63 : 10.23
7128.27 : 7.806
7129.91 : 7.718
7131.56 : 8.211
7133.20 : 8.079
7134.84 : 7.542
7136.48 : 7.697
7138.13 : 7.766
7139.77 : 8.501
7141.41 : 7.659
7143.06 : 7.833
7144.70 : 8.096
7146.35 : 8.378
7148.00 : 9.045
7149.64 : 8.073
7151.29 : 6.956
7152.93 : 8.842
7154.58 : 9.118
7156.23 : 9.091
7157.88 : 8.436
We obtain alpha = 0.086 mag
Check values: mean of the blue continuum 8.04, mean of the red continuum 9.54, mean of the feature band 8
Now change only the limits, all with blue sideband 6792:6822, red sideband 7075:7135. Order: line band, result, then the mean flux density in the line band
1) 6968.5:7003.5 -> -0.161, 10.2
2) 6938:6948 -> -0.112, 9.51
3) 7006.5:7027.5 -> -0.174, 10.5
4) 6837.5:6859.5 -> 0.017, 7.98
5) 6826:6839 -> -0.017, 8.15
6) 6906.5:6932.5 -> -0.061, 8.95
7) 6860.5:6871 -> 0.059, 7.76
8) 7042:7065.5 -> -0.214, 11.1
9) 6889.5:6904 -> 0.007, 8.29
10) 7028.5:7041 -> -0.222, 11.1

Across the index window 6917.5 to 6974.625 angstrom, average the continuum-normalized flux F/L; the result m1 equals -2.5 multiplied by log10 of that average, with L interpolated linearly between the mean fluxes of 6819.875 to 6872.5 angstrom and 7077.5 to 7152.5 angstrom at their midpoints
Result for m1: -0.143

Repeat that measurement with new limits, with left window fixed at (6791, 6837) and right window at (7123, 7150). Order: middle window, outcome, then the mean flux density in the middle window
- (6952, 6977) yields -0.21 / 9.91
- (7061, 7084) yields -0.22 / 10.2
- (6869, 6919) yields -0.05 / 8.45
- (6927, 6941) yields -0.18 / 9.55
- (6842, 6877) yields 0.02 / 7.91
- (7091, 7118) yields -0.10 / 9.18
